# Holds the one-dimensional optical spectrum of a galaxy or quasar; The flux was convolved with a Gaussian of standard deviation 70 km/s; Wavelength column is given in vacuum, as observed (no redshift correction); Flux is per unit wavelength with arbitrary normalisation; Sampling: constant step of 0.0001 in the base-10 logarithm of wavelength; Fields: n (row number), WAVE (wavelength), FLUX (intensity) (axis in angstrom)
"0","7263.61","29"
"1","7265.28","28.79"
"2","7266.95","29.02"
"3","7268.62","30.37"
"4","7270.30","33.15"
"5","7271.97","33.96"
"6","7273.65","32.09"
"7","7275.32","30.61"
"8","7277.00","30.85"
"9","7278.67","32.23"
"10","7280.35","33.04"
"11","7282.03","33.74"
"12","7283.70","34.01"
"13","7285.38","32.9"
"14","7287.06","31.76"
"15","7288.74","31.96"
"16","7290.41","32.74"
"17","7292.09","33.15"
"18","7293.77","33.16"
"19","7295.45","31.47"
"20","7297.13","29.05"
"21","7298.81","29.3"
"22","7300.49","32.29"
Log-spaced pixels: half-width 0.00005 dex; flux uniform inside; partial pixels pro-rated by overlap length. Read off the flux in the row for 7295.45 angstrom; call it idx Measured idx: 31.47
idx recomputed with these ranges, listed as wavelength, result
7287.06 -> 31.76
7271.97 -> 33.96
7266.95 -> 29.02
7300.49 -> 32.29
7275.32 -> 30.61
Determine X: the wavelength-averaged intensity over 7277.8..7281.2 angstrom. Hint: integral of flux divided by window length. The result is 32.6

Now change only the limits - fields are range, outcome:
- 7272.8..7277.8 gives 31.2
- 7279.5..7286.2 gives 33.4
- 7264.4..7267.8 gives 29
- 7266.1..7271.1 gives 30.8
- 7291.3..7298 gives 31.7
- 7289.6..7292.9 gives 32.9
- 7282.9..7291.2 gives 32.7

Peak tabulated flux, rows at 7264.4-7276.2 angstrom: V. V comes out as 33.96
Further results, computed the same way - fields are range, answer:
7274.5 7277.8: 30.85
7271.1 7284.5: 34.01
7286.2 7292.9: 33.15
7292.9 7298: 33.16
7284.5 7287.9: 32.9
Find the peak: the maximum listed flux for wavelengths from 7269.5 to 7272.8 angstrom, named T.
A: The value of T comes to 33.96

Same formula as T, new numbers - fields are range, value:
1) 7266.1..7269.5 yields 30.37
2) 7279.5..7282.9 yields 33.74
